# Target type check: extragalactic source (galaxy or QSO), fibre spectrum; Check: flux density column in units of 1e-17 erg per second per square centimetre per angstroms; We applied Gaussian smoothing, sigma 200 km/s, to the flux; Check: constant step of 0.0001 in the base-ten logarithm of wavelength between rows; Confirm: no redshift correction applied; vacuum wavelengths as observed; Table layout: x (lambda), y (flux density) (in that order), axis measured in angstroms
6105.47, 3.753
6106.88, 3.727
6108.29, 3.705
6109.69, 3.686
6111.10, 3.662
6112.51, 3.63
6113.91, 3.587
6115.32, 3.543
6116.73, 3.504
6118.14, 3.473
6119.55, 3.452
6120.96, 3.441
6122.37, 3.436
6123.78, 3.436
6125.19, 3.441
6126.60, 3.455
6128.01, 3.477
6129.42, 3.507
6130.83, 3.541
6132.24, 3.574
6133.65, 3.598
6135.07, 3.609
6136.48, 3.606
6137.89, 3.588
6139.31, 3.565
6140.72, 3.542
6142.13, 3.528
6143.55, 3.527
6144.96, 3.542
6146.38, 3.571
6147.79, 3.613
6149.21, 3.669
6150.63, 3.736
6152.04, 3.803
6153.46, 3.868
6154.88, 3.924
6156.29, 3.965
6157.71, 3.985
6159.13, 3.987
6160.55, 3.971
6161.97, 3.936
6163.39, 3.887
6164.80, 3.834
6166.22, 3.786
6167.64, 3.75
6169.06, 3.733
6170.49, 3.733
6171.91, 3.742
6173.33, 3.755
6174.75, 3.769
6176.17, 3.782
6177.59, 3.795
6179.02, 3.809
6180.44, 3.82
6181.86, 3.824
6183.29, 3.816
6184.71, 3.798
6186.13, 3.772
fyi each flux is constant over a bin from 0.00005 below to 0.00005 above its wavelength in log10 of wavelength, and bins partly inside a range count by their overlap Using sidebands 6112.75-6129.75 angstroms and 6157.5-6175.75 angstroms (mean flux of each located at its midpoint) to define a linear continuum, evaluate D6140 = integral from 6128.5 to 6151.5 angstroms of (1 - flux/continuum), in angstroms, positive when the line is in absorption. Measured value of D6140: 0.3 angstroms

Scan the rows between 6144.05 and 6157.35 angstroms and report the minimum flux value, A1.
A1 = 3.542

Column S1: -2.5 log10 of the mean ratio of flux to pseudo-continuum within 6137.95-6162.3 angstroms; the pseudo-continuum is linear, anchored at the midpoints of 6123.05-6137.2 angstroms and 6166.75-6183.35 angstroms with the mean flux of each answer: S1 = -0.030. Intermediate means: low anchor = 3.53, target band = 3.74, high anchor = 3.77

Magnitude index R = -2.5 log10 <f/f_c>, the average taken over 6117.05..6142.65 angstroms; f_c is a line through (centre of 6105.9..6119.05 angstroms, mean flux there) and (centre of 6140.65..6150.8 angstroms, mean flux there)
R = 0.03 mag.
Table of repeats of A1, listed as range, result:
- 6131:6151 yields 3.527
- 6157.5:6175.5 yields 3.733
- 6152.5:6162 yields 3.868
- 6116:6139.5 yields 3.436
